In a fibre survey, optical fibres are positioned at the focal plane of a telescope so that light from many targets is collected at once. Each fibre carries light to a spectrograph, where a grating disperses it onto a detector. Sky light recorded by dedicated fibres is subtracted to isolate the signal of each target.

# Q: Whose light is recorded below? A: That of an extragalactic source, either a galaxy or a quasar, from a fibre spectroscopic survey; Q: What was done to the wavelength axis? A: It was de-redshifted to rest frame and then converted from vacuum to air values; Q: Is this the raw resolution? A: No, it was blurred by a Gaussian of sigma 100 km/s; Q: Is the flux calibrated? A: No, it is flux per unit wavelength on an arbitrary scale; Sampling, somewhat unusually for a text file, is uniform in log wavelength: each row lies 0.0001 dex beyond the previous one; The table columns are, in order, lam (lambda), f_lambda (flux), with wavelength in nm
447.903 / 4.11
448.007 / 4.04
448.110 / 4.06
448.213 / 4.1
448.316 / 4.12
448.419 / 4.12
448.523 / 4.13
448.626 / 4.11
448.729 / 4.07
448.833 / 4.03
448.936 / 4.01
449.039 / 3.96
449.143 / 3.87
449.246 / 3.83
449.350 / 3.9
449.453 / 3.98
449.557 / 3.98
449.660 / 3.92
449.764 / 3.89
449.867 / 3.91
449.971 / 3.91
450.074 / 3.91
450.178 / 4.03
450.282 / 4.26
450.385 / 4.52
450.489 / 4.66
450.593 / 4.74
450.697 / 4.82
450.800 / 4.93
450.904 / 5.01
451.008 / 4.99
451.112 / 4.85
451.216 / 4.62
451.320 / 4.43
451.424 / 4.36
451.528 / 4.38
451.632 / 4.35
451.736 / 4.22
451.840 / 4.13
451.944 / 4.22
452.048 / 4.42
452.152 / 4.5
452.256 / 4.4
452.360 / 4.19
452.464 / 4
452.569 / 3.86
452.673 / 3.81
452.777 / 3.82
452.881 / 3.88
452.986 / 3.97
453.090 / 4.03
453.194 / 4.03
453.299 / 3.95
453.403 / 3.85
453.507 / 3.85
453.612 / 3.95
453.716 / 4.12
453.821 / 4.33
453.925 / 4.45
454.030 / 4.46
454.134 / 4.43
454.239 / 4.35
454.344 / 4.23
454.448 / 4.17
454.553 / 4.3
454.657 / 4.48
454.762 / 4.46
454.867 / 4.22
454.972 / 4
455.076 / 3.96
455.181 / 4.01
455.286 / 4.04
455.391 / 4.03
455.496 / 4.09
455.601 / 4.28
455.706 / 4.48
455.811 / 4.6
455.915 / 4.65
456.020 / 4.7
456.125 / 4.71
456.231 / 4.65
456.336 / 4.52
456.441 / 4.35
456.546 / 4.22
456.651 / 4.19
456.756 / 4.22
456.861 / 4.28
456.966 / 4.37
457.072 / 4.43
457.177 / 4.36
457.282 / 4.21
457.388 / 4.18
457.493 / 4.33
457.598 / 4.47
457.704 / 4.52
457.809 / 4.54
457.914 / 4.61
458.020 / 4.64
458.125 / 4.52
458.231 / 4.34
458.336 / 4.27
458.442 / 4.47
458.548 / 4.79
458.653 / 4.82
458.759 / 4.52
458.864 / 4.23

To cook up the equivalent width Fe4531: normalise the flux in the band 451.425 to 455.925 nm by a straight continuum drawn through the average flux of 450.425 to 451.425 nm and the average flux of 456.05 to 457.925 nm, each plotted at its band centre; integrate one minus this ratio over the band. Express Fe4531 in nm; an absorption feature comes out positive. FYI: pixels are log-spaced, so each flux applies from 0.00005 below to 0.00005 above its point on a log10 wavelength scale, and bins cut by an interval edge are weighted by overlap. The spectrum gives 0.40 nm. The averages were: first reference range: 4.75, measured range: 4.18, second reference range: 4.4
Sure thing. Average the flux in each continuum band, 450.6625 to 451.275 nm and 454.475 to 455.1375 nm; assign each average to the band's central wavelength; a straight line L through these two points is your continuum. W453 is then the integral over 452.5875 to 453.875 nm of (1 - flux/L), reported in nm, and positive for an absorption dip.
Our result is 0.15 nm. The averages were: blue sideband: 4.87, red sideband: 4.23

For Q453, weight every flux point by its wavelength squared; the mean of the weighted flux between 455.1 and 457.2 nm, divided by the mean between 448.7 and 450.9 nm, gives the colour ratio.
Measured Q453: 1.07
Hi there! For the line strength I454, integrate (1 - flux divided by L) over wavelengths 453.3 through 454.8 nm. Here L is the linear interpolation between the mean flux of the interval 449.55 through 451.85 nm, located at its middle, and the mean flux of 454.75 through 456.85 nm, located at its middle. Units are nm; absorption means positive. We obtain 0.04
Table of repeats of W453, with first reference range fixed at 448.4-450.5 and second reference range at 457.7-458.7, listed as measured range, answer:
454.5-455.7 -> 0.05 nm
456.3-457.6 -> 0.05 nm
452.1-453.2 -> 0.05 nm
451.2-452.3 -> -0.05 nm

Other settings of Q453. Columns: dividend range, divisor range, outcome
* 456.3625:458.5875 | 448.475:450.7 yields 1.11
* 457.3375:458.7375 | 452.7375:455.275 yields 1.11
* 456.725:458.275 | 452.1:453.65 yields 1.12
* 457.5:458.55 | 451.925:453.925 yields 1.13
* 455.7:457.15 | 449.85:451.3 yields 1.01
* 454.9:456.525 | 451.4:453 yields 1.06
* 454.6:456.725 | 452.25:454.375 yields 1.07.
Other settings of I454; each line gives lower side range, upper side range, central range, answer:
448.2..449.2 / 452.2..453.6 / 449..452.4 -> -0.25 nm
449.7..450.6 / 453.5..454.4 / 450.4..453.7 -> -0.07 nm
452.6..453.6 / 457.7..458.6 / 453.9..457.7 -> -0.09 nm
